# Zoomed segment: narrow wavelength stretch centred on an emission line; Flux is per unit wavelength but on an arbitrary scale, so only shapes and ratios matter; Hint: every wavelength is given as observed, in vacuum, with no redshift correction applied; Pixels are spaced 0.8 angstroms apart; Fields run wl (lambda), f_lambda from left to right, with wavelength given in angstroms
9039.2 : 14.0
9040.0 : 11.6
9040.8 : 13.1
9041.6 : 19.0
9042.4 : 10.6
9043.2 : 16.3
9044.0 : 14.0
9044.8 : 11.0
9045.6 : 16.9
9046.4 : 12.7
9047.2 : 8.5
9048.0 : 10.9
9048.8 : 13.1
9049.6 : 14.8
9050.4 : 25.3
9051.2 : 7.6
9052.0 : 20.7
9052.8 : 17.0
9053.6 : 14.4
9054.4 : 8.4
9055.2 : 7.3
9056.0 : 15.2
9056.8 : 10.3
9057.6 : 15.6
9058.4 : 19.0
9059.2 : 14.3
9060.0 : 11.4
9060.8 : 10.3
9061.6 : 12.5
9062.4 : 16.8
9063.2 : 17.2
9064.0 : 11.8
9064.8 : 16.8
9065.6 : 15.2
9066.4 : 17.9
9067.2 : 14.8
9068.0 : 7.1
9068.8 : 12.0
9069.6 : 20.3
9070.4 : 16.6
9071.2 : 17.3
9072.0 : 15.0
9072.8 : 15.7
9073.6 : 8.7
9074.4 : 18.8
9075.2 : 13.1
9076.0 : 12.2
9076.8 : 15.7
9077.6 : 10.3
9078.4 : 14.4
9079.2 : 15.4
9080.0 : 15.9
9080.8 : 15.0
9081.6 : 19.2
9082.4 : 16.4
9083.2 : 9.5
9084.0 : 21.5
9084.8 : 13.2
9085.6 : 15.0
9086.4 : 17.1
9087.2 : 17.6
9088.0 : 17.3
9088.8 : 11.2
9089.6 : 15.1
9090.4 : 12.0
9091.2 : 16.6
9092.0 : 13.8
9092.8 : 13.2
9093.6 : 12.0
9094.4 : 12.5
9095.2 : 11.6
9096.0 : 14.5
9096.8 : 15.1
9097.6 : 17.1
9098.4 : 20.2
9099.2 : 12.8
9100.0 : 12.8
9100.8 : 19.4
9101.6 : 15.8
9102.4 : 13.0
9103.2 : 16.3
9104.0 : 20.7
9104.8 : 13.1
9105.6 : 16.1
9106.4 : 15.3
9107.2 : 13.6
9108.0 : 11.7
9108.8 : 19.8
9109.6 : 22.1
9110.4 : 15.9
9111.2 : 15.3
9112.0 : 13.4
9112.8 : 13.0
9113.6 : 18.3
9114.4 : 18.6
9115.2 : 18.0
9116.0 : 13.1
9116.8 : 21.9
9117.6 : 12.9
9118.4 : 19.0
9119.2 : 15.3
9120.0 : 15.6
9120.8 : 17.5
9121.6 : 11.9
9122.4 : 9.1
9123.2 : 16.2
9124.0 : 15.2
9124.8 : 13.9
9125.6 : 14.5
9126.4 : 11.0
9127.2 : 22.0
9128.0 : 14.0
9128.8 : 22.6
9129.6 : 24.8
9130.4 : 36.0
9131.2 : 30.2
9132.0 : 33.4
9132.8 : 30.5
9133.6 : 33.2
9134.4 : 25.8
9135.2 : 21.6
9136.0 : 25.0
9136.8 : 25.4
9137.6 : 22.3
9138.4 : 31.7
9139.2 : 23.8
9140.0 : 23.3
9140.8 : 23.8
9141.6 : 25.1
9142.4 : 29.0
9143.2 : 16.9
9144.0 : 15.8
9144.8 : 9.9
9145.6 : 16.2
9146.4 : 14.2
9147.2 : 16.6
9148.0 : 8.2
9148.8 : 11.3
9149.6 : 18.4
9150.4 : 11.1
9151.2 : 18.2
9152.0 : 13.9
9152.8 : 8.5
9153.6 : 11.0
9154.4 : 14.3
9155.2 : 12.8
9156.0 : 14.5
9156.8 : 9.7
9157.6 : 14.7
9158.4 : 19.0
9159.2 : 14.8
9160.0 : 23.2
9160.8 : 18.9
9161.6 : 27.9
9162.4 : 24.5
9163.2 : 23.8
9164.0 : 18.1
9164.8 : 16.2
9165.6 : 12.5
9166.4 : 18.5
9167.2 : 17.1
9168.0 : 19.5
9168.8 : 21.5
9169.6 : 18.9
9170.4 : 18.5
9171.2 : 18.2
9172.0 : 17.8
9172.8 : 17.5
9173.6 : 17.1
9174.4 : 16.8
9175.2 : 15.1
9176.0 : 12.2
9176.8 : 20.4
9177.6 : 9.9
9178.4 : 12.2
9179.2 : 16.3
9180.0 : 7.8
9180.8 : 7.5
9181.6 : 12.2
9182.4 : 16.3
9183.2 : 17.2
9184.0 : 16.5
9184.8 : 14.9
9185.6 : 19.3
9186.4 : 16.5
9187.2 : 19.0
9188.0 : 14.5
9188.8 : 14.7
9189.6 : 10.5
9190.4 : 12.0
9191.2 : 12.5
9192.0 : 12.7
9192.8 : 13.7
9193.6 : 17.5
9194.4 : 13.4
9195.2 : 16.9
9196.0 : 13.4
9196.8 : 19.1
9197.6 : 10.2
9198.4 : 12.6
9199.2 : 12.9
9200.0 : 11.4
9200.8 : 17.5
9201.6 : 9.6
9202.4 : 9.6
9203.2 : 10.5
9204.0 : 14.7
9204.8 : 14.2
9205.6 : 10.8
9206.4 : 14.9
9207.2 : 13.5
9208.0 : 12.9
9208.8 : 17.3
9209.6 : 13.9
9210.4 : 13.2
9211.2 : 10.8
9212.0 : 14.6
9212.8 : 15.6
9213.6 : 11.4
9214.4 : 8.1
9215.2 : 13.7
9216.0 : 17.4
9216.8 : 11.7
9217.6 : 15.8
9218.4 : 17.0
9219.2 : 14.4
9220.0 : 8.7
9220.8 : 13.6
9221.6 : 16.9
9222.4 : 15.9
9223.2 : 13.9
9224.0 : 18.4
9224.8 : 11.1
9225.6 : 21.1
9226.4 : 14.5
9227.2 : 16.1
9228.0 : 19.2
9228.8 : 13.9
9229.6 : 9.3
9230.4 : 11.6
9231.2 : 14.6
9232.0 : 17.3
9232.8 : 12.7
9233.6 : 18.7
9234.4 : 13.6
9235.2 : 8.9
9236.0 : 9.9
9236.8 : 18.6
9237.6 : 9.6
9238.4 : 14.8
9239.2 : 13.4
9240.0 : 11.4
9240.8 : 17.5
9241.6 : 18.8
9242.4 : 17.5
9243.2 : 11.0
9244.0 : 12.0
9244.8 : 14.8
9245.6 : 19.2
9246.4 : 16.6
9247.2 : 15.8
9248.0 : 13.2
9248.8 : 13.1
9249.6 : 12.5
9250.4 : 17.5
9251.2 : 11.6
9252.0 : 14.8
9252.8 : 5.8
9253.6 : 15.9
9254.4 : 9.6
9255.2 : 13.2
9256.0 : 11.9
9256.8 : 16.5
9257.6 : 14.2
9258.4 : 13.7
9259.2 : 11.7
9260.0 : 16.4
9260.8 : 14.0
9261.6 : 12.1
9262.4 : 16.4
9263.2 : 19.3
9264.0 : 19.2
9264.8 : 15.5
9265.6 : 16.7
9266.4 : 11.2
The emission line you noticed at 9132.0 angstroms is Halpha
